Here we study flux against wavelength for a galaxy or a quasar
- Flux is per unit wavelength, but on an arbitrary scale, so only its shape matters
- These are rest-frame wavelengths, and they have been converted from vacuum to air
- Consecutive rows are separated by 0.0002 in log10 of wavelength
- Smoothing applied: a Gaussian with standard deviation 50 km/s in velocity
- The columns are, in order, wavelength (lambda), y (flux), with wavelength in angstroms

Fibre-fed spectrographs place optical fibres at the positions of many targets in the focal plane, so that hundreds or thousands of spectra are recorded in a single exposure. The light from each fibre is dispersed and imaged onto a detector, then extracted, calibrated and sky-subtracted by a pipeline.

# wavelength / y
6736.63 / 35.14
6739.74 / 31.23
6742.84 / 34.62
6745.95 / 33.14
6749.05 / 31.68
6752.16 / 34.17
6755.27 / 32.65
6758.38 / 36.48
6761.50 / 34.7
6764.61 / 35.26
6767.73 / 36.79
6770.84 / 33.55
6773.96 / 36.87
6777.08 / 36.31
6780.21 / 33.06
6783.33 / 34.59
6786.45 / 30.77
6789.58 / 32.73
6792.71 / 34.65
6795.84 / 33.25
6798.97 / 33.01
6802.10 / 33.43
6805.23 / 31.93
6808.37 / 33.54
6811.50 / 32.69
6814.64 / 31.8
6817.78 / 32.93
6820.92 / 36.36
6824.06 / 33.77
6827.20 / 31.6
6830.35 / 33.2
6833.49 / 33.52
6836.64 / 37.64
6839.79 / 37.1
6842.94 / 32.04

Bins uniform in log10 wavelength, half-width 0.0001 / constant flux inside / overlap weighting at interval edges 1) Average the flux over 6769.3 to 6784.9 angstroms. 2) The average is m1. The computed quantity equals 34.9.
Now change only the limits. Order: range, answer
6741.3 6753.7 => 33.4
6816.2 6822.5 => 34.6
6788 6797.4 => 33.5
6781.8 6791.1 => 32.7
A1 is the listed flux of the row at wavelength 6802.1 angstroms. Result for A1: 33.43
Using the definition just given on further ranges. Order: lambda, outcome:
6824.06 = 33.77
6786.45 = 30.77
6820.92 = 36.36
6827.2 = 31.6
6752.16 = 34.17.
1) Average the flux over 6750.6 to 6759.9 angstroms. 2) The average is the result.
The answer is 34.4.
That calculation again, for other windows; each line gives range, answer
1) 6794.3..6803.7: 33.2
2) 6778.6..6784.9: 33.8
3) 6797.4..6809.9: 33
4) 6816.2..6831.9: 33.6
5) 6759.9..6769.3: 35.6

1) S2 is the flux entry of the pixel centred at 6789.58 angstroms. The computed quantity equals 32.73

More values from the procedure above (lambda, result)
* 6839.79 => 37.1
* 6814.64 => 31.8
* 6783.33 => 34.59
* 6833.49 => 33.52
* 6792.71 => 34.65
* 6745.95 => 33.14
